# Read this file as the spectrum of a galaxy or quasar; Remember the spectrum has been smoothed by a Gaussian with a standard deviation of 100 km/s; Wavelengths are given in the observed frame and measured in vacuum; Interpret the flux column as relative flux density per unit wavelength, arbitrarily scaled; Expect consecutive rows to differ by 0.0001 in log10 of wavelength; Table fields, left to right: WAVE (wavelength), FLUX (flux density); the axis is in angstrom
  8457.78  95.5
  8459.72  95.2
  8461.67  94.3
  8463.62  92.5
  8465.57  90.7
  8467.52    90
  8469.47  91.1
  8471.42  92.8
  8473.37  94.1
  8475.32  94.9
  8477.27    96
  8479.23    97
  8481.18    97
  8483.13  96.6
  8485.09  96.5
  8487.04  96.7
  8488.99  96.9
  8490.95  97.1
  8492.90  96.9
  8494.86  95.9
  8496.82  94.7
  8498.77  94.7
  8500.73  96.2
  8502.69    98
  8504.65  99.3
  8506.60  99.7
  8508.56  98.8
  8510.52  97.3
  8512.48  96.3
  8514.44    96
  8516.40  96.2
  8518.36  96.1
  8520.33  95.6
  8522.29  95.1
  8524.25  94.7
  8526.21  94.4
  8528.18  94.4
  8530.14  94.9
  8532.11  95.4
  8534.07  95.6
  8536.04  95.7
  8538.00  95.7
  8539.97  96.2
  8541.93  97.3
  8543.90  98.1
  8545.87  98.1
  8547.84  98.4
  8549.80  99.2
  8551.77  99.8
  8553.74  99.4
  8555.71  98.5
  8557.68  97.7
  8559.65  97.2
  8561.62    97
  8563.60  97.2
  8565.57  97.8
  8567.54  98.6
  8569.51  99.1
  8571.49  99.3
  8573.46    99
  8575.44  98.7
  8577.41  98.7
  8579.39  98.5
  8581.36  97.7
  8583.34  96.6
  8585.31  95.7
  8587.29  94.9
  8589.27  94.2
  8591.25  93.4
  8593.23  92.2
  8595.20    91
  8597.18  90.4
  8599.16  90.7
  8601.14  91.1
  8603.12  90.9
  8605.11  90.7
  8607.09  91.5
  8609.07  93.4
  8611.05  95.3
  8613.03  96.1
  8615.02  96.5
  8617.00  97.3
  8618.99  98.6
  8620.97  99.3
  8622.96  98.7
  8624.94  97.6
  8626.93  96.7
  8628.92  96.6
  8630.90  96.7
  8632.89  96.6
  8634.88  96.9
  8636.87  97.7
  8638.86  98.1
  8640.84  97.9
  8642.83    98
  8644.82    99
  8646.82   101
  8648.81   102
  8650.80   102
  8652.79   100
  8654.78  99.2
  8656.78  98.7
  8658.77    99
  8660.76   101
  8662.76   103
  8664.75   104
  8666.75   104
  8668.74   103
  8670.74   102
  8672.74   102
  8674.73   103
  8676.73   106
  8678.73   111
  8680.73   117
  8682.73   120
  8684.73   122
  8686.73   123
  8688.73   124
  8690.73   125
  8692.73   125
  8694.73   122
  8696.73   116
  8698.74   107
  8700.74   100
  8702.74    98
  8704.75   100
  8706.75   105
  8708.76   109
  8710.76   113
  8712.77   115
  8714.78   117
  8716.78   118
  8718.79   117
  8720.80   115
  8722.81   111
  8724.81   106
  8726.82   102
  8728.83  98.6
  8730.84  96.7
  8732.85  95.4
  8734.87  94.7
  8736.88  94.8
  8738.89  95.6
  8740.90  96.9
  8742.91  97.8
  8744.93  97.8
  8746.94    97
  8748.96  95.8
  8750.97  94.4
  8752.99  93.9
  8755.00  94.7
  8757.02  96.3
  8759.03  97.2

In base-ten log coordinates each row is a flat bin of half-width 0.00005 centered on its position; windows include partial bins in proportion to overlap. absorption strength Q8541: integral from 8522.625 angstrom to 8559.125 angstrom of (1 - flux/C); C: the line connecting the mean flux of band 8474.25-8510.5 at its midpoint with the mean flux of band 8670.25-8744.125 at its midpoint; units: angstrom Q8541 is 1.0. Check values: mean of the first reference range 96.8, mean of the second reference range 109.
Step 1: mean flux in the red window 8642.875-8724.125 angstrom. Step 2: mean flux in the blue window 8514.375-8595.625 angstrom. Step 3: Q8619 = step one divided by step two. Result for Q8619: 1.13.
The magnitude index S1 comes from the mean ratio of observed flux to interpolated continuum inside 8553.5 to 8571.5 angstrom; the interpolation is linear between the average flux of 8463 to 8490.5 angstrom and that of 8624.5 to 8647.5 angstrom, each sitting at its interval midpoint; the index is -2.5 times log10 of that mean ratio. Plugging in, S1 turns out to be -0.02 mag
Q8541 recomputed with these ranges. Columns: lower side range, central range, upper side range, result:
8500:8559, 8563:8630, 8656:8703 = 4.6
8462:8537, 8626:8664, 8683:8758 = 1.4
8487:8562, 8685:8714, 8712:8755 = -3.4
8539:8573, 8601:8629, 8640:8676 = 1.2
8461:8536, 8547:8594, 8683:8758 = 0.7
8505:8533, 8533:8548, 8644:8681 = 0.1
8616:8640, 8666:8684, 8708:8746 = -1.2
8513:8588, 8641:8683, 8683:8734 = 1.6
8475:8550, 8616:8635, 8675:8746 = 1.1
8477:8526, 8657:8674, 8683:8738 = 0.8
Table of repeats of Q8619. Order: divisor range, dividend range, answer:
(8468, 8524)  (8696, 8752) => 1.08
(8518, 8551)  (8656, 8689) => 1.12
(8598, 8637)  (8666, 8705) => 1.17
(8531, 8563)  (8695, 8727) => 1.13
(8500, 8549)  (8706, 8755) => 1.07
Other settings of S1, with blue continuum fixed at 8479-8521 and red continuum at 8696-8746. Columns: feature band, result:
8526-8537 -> 0.03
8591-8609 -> 0.10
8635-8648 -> 0.04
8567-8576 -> 0.00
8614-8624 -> 0.03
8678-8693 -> -0.17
